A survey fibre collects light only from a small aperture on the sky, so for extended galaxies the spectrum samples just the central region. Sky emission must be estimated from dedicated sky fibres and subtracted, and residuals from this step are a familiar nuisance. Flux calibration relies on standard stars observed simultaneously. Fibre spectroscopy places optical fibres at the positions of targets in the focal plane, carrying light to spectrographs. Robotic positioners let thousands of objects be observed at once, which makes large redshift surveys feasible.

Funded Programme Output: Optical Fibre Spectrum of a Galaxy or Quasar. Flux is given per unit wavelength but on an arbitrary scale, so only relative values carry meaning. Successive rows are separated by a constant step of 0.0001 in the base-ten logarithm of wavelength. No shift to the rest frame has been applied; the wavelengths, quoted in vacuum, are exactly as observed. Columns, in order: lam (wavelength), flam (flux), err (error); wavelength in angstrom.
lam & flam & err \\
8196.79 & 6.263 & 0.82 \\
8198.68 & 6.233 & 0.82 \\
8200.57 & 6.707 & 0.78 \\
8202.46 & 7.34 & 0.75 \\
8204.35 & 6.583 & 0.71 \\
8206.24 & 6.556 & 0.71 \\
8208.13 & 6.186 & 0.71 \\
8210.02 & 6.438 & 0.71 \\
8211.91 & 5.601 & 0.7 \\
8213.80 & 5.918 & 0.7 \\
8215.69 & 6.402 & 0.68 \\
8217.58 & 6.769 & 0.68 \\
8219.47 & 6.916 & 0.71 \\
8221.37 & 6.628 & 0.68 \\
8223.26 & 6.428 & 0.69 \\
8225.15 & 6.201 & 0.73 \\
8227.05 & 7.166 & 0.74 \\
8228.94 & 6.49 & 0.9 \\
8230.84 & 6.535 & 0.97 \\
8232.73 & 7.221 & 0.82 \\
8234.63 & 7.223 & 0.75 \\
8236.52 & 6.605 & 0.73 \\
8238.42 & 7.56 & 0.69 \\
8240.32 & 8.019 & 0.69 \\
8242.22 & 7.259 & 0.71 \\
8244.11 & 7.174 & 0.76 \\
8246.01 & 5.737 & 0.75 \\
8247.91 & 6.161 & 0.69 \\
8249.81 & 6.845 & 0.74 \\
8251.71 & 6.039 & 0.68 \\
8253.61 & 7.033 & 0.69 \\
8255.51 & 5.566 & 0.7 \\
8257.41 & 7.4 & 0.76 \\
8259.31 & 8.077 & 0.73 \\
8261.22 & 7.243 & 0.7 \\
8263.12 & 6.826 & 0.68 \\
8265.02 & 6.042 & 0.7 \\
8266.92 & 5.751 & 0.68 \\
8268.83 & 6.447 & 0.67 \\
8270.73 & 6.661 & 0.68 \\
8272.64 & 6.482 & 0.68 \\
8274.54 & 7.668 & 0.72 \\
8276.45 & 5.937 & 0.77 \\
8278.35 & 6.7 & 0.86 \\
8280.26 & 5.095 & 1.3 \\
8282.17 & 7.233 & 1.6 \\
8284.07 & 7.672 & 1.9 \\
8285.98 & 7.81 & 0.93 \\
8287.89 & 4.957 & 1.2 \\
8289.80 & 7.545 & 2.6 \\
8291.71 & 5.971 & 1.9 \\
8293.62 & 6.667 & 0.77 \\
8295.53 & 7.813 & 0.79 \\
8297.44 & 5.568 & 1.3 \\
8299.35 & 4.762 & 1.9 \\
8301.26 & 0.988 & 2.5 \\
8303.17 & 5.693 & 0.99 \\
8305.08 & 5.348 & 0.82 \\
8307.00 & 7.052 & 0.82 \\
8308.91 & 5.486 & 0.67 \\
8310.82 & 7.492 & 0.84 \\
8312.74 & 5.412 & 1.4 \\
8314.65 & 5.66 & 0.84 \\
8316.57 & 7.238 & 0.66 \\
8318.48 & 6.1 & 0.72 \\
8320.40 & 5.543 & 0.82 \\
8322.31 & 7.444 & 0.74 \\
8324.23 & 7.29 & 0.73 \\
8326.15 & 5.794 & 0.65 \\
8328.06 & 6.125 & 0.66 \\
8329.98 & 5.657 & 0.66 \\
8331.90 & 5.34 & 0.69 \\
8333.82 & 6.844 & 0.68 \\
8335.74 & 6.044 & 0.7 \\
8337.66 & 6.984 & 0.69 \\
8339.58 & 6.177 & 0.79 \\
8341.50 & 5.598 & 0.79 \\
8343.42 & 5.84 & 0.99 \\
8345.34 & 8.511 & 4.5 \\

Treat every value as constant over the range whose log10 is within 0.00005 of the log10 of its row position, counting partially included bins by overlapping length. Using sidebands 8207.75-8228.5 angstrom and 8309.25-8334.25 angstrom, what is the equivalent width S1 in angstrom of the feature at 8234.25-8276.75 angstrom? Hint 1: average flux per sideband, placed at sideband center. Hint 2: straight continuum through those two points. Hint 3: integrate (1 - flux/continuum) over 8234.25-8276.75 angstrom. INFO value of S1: -2.7 angstrom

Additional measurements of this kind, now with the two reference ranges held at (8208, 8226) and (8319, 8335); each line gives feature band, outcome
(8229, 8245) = -2.1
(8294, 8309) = 2.1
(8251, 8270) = -1.0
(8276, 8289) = -0.5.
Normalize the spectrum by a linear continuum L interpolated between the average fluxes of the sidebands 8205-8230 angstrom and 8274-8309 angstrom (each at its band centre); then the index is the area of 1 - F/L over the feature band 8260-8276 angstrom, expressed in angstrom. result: -1.1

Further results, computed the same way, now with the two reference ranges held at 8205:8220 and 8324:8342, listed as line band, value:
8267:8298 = -2.0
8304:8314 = 0.1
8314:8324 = -0.5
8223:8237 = -1.0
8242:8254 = -0.5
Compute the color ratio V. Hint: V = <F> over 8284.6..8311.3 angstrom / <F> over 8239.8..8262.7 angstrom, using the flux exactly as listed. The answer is 0.87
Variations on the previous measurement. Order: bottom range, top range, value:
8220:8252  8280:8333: 0.90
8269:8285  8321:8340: 0.95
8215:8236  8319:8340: 0.94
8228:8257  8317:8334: 0.92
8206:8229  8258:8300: 1.03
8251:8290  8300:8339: 0.90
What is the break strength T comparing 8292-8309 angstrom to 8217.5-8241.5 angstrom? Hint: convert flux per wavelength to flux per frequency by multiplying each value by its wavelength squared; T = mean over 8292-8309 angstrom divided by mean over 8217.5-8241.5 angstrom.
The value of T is 0.8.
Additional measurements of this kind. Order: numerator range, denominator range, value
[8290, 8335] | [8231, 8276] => 0.89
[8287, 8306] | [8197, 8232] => 0.87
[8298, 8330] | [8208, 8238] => 0.91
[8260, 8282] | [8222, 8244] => 0.94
